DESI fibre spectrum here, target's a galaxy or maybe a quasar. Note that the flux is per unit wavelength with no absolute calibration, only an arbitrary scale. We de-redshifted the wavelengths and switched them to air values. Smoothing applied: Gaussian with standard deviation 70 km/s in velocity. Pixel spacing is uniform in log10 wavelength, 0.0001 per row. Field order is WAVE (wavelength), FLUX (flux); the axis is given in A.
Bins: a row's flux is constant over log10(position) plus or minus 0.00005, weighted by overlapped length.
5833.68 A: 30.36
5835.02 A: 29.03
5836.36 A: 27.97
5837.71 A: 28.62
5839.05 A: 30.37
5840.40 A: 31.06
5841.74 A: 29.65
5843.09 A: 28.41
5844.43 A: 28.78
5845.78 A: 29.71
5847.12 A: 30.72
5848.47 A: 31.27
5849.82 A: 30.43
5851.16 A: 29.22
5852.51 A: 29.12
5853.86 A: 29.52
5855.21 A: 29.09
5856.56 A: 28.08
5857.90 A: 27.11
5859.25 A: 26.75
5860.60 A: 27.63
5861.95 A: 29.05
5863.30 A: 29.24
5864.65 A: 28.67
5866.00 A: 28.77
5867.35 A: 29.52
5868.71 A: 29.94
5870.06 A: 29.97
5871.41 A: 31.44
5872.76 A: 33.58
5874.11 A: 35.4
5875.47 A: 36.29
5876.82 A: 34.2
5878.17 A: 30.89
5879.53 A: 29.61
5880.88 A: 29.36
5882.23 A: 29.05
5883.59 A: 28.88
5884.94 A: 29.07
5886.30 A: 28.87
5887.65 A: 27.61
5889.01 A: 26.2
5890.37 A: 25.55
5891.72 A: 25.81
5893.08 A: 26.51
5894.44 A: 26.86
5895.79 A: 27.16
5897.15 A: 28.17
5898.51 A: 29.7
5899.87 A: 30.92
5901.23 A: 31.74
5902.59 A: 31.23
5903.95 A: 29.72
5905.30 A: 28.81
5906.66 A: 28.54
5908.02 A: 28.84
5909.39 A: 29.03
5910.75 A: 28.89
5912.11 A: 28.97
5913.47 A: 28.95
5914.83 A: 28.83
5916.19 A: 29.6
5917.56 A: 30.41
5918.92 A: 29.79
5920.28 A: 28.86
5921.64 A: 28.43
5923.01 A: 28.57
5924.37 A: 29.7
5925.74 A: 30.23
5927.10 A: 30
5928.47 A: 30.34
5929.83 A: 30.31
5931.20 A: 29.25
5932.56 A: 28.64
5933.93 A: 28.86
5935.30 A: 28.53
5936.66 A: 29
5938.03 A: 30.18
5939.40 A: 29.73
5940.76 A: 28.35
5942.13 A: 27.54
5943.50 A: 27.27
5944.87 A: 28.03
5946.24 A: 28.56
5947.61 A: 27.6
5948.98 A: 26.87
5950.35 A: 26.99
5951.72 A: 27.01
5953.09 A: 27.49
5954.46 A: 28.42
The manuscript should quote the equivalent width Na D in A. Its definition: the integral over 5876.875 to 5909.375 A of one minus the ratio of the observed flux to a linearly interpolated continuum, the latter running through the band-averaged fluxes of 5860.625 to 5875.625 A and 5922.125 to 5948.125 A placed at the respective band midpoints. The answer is 1.4 A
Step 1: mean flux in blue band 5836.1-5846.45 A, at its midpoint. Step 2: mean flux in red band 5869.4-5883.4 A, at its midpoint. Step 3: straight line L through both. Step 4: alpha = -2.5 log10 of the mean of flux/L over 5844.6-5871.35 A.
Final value 0.05 mag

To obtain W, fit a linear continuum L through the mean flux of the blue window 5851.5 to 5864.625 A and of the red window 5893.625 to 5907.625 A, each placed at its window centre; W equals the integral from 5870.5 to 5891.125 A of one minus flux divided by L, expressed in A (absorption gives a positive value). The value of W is -1.1 A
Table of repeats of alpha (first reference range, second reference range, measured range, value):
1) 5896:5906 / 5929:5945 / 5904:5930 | 0.00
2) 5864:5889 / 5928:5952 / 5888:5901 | 0.09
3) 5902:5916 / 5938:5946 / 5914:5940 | -0.03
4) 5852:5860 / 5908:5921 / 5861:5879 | -0.10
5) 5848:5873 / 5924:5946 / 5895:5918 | -0.01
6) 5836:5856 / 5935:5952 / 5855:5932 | -0.02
